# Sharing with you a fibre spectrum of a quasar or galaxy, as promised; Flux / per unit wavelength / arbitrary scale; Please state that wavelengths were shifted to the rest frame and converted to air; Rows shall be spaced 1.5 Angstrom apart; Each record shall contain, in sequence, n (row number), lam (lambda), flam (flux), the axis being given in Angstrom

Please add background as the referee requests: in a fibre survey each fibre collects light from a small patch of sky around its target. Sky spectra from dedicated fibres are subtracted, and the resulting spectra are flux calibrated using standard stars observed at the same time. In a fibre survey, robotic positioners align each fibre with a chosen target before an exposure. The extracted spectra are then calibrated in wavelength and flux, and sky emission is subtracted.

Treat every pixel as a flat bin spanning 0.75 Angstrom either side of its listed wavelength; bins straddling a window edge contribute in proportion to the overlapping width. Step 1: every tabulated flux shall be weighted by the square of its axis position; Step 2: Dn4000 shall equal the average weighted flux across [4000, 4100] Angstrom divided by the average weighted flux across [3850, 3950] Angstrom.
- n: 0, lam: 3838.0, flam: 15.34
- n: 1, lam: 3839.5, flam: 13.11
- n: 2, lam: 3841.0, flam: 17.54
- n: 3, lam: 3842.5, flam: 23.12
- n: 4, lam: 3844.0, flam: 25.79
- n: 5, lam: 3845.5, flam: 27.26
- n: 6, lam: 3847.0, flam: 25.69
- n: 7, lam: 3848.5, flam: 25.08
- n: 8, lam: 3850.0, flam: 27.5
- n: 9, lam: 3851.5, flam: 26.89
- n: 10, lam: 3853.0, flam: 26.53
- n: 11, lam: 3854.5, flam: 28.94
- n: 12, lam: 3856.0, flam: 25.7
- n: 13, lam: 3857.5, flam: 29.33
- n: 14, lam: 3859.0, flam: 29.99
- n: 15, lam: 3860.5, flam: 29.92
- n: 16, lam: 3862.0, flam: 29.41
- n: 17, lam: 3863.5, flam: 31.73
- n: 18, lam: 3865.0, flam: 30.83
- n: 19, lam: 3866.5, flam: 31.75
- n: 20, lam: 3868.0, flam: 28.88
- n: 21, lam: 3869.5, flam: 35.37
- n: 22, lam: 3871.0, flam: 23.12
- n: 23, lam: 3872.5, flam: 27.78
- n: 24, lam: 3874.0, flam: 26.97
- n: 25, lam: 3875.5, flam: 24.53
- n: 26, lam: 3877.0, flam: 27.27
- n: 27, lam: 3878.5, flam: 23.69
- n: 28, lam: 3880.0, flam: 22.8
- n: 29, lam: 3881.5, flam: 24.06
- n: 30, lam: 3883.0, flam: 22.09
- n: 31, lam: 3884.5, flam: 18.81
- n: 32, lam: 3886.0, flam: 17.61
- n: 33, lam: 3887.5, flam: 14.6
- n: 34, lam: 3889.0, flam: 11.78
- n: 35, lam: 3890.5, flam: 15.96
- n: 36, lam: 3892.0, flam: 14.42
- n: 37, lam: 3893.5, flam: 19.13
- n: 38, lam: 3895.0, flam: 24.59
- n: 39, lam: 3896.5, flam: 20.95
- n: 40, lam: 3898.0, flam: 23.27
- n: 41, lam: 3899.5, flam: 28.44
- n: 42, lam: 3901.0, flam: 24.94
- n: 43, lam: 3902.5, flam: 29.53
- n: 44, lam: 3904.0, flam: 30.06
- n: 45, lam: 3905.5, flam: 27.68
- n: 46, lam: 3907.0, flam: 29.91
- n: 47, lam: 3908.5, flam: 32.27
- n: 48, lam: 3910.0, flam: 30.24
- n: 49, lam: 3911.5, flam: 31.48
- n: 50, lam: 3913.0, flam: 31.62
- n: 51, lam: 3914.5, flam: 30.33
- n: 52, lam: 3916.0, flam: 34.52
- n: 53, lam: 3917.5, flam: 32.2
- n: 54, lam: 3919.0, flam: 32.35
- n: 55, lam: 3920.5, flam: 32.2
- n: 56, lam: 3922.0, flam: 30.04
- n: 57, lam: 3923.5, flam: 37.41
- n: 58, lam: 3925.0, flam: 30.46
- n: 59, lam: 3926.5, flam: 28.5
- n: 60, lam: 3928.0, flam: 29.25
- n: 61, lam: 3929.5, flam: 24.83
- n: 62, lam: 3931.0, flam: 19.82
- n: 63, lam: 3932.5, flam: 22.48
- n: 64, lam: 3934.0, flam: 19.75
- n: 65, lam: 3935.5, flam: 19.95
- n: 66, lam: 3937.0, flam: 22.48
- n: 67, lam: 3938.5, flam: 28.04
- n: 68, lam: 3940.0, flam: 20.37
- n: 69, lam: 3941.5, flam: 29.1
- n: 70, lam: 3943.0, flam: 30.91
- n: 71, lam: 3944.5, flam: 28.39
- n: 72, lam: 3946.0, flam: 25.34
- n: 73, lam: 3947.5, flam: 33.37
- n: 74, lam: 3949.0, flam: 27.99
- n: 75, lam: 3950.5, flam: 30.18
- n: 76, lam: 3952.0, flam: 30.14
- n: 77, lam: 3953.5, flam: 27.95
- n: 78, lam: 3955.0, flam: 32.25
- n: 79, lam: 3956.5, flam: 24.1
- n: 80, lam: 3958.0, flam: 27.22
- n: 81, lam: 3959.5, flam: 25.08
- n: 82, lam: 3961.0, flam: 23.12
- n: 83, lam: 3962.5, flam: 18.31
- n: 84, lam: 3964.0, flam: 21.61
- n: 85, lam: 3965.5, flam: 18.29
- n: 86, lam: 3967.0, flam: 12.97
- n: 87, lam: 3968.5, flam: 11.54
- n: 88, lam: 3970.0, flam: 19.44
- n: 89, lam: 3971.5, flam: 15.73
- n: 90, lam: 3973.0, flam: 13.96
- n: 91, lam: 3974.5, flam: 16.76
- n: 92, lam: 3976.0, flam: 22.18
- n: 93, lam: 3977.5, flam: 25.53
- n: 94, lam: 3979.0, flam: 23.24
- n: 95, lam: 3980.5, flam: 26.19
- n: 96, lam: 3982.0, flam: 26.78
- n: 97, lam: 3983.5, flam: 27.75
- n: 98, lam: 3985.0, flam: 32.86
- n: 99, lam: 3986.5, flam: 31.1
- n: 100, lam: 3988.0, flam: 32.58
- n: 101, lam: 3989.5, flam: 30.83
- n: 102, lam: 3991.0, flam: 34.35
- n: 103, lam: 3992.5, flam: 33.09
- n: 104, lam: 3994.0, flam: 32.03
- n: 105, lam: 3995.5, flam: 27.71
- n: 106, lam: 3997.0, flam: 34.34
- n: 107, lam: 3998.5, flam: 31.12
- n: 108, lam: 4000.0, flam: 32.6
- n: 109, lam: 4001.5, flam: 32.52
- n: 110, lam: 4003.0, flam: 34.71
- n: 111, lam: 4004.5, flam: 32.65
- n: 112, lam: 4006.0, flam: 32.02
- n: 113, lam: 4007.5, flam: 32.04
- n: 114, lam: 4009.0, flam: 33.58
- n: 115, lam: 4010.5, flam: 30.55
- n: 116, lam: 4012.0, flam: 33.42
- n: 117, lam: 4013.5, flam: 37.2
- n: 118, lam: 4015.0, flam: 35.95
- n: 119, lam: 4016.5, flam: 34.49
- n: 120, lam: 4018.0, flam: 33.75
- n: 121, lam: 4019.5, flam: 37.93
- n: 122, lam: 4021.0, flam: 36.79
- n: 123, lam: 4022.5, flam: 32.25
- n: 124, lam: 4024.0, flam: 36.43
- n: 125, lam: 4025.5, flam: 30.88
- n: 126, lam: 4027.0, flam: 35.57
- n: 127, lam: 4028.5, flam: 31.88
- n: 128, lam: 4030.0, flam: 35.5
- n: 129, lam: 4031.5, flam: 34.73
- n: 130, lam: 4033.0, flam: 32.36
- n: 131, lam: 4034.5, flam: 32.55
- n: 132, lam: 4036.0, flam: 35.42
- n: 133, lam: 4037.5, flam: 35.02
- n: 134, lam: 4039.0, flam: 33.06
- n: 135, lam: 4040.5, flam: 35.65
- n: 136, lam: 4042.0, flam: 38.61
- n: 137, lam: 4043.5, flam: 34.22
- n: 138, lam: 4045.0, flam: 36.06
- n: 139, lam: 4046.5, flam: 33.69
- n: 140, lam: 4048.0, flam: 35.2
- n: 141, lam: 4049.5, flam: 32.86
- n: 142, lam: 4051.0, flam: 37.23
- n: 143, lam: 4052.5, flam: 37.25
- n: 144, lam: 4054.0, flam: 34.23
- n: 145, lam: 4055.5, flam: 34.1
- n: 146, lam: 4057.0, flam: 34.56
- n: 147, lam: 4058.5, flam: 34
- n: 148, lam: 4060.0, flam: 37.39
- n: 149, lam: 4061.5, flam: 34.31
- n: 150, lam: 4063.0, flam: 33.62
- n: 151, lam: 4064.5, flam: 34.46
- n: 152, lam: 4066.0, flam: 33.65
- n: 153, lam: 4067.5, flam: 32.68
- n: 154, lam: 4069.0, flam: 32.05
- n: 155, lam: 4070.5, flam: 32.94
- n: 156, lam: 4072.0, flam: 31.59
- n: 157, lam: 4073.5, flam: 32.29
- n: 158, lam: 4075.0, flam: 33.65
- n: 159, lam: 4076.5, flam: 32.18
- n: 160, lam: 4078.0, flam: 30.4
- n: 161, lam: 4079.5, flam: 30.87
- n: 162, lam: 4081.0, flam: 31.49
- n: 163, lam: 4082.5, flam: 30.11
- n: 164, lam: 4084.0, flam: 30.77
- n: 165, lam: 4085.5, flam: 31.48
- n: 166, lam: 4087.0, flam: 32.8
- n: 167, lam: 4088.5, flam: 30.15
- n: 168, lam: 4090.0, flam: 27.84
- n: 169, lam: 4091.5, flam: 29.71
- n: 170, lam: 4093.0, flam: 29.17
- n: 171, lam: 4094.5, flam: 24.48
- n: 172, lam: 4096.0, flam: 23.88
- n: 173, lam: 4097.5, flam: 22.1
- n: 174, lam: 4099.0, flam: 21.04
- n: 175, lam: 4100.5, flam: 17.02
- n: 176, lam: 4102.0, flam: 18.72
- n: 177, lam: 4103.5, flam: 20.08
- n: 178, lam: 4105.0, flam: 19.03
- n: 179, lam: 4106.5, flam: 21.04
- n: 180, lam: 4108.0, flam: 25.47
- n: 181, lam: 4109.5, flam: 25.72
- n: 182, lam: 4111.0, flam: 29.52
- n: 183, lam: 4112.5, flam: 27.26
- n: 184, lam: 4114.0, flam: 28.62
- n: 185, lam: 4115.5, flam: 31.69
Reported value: 1.33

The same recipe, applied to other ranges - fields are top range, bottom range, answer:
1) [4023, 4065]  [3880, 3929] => 1.42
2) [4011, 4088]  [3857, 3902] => 1.51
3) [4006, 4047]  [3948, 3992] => 1.44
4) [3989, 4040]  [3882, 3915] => 1.48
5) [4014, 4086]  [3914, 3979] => 1.42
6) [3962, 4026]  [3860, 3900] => 1.27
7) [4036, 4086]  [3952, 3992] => 1.46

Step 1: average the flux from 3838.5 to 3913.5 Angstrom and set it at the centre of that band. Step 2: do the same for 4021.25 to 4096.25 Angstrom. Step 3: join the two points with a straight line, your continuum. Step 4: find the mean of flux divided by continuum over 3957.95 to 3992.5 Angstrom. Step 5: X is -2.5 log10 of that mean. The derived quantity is 0.25 mag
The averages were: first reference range 25.3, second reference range 33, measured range 23.5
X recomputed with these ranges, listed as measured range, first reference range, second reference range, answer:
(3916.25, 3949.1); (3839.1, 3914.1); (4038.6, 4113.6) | -0.03 mag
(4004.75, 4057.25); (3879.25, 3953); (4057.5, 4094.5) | -0.14 mag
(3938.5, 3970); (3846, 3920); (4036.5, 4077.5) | 0.19 mag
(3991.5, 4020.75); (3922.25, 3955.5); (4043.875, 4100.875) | -0.14 mag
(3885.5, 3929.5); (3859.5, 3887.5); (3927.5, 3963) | -0.03 mag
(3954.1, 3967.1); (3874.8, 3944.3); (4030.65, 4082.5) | 0.23 mag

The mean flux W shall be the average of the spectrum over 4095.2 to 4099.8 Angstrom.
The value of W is 22.3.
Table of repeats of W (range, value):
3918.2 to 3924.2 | 33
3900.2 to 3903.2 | 27.2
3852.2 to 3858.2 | 27.6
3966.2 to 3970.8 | 14.7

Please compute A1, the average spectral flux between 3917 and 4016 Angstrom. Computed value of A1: 27.5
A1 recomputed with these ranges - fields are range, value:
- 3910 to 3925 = 32.3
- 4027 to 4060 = 34.8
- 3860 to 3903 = 24.2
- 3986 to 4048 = 33.7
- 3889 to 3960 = 27.1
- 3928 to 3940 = 22.8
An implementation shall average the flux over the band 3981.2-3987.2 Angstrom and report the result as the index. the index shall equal 29.6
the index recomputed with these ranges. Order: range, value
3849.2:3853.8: 27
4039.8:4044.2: 36.2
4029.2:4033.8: 34.2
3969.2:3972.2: 17.5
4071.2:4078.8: 32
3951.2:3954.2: 29.1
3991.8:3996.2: 31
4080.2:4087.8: 31.3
